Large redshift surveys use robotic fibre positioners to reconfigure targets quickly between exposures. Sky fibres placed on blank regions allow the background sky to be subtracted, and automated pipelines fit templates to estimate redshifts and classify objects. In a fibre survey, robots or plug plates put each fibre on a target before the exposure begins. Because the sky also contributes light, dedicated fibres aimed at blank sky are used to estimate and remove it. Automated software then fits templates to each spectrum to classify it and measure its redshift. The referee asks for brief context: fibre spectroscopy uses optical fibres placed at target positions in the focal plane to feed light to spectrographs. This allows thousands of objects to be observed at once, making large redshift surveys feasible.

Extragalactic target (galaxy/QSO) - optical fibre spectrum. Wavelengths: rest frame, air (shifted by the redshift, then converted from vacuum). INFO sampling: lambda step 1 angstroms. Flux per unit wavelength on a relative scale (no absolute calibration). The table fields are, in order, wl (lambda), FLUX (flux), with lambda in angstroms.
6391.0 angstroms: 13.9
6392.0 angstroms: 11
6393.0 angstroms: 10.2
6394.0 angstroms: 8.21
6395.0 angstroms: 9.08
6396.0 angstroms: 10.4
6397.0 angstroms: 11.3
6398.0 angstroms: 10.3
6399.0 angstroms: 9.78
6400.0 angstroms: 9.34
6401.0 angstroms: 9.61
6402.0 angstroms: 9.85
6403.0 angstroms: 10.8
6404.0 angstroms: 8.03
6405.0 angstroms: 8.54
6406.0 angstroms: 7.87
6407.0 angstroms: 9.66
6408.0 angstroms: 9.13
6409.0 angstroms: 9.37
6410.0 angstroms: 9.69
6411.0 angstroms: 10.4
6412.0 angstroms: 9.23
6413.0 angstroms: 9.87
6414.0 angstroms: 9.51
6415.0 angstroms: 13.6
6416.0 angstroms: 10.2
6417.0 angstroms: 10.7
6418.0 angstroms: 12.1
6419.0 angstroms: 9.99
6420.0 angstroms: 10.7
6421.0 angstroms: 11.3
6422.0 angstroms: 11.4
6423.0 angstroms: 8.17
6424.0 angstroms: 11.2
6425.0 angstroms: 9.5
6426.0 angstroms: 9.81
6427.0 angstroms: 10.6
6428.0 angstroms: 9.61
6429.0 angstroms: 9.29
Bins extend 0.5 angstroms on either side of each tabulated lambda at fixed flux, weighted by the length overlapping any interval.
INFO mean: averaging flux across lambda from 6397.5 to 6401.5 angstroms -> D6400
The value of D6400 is 9.76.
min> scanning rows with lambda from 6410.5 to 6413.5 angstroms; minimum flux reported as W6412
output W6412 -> 9.23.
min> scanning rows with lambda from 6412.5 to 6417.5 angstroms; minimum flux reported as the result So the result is 9.51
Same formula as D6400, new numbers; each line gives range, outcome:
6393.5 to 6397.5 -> 9.75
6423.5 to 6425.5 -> 10.3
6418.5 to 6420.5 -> 10.3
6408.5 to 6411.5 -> 9.82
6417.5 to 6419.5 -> 11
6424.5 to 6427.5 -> 9.97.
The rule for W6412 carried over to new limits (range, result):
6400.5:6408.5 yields 7.87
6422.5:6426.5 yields 8.17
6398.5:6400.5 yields 9.34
